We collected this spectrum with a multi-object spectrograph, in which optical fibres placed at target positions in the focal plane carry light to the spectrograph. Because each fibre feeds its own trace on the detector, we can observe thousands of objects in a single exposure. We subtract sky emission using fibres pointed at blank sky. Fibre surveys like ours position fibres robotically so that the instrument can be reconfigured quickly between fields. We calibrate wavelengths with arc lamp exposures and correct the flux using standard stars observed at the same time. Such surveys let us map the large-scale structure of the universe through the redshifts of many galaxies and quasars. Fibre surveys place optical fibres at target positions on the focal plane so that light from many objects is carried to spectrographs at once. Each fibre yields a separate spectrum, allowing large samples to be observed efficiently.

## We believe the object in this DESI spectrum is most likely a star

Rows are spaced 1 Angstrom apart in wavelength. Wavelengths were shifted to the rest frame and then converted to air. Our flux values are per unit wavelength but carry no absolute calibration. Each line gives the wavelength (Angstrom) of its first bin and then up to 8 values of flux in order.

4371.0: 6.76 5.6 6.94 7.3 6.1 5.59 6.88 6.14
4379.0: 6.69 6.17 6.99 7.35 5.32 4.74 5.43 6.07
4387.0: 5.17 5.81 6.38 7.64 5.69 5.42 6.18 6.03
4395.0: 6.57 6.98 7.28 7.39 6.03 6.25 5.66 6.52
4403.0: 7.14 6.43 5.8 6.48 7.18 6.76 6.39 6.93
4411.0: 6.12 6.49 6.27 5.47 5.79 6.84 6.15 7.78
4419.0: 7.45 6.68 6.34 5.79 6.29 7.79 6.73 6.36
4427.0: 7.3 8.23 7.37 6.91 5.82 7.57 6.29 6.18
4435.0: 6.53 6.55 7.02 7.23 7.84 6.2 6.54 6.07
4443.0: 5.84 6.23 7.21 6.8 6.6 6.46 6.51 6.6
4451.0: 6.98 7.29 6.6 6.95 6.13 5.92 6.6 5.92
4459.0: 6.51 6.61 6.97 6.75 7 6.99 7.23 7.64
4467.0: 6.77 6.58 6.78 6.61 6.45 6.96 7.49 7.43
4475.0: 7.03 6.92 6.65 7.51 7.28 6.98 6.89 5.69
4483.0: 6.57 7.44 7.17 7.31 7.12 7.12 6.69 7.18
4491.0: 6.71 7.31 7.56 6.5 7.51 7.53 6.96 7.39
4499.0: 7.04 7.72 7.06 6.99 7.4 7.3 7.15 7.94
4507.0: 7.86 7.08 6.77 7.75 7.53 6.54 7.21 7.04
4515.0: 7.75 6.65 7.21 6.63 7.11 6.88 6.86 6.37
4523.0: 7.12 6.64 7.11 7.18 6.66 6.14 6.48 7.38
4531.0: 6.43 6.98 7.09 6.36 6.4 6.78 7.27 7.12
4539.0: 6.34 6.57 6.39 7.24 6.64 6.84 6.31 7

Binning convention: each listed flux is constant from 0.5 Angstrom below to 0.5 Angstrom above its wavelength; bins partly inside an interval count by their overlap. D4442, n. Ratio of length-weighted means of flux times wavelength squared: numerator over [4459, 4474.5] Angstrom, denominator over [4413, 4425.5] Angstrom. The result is 1.08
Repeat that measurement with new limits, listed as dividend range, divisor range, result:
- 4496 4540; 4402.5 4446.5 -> 1.10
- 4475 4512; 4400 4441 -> 1.11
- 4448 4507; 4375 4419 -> 1.14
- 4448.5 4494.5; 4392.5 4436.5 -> 1.07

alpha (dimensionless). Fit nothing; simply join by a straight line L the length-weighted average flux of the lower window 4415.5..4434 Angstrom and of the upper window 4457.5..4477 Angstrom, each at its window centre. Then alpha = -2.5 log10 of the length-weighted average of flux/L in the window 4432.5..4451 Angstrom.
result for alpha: 0.04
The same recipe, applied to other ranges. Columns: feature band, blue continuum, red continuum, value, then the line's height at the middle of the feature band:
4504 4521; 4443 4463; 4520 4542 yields -0.07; 6.72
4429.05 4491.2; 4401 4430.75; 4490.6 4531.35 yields 0.01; 6.86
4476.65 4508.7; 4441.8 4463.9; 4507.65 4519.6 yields -0.03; 6.93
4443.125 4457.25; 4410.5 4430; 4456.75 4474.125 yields 0.03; 6.79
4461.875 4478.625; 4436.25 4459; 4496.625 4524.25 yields -0.03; 6.8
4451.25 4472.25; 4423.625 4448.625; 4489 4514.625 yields 0.04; 6.96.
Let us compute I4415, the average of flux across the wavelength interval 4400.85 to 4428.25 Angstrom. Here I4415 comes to 6.61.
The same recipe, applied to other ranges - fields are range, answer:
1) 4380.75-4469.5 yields 6.57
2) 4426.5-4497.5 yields 6.85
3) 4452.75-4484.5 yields 6.81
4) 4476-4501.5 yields 7.07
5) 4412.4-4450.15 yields 6.67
